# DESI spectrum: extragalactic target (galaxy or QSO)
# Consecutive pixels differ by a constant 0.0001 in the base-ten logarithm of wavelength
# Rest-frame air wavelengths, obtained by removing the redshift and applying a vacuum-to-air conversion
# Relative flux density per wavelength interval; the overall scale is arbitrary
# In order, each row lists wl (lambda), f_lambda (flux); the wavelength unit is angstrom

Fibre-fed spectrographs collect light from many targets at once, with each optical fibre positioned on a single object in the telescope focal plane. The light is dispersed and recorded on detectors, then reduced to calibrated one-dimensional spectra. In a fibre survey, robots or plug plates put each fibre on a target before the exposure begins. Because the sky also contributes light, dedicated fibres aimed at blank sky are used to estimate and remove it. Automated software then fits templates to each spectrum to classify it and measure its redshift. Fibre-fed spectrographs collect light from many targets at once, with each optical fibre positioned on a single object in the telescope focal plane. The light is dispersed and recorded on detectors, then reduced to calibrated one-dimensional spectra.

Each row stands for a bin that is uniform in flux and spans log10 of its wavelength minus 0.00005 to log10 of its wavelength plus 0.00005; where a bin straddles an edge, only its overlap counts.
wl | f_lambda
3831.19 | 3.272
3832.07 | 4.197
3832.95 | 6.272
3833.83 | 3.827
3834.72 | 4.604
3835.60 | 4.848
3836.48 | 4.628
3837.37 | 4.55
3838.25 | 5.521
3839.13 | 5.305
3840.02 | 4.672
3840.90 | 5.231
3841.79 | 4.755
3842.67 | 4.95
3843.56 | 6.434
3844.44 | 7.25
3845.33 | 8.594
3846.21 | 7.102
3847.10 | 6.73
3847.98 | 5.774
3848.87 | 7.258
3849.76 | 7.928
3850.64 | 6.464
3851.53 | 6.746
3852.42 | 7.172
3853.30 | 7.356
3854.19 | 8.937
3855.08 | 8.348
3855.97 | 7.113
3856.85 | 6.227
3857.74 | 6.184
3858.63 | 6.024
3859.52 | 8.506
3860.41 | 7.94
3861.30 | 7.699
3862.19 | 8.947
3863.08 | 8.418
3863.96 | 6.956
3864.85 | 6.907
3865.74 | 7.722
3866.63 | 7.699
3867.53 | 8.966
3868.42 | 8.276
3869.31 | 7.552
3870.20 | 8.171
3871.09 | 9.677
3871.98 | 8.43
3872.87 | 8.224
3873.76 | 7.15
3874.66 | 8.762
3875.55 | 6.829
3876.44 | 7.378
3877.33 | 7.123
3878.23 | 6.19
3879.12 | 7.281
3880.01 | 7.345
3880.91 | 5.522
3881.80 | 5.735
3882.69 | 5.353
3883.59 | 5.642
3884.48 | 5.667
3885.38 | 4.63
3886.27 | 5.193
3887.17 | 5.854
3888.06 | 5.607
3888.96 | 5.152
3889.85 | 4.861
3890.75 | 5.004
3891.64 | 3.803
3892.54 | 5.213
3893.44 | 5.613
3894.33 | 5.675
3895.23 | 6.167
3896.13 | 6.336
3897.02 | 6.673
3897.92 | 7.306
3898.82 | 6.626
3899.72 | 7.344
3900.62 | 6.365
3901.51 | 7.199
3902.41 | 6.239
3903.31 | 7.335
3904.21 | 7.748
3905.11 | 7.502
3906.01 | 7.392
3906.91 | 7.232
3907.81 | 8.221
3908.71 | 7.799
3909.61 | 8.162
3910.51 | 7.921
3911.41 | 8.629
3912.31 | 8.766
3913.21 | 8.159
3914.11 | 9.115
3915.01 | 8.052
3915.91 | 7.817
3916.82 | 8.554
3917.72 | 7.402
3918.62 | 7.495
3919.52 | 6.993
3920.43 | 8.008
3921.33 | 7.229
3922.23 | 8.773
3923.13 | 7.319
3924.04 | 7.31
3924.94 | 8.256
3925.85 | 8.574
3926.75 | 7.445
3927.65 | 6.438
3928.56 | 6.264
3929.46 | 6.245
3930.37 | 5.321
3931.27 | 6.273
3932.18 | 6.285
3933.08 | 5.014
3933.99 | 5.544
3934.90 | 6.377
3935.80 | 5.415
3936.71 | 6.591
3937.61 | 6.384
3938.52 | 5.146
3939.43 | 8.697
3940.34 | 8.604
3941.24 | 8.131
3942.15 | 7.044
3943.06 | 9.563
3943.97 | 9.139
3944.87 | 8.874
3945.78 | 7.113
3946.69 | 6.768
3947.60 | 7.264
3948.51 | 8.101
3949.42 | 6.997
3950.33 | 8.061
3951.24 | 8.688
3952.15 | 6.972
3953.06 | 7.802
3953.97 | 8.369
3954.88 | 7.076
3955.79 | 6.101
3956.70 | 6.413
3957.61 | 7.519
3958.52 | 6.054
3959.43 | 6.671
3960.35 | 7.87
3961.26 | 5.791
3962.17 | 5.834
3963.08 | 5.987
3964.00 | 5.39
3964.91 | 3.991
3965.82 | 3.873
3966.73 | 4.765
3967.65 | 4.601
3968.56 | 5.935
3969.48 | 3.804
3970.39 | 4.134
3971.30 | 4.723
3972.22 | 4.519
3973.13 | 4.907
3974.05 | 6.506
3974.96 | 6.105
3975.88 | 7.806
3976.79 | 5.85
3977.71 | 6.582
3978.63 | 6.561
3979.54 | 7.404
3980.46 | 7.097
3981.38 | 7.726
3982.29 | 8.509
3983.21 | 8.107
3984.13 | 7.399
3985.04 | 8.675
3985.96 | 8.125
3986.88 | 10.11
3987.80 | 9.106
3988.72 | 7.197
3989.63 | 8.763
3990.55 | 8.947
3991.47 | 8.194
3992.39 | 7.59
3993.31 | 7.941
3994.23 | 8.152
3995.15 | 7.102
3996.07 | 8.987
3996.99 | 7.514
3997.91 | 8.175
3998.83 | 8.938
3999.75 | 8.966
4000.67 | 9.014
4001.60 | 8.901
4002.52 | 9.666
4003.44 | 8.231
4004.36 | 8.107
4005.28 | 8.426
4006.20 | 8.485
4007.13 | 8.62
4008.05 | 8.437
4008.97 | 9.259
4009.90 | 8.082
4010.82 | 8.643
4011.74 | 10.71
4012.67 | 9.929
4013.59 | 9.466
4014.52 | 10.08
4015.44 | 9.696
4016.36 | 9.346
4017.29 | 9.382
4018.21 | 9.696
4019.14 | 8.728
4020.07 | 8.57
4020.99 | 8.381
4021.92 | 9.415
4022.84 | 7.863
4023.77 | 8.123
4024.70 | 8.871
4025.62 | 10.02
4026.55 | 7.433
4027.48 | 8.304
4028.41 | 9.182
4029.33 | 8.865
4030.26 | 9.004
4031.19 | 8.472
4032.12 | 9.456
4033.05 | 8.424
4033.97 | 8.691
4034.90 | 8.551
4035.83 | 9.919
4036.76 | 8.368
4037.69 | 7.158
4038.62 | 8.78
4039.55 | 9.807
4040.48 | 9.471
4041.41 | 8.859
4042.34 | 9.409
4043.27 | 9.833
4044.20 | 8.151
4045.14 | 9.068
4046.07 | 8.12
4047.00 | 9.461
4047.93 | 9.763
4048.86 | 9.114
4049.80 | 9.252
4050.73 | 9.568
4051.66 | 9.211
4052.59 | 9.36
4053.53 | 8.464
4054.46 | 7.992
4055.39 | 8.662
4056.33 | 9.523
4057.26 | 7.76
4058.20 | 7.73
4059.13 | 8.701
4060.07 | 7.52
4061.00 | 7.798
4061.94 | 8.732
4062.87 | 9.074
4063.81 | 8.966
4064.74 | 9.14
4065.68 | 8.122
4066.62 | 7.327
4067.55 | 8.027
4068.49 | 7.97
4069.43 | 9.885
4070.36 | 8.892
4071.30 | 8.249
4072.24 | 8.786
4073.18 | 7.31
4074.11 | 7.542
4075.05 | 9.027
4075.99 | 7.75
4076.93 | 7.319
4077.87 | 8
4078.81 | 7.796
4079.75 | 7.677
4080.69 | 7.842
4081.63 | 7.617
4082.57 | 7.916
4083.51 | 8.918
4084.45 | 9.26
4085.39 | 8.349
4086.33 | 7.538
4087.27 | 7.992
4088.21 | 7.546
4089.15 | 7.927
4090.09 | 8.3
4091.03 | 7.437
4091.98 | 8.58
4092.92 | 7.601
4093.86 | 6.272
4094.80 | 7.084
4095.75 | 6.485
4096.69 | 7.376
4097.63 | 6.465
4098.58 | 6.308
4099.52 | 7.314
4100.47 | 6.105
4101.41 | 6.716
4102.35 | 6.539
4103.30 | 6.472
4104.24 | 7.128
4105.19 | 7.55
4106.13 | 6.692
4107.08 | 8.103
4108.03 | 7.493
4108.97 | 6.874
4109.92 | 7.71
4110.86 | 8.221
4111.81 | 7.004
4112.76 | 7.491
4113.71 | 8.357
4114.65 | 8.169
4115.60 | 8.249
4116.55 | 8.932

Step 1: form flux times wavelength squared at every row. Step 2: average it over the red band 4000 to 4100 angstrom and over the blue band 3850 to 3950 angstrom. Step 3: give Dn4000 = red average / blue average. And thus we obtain 1.29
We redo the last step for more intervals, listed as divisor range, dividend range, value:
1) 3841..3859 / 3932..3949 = 1.10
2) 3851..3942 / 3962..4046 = 1.20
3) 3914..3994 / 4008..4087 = 1.30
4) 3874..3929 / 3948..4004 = 1.07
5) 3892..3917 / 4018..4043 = 1.28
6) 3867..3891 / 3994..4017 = 1.40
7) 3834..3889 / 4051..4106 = 1.30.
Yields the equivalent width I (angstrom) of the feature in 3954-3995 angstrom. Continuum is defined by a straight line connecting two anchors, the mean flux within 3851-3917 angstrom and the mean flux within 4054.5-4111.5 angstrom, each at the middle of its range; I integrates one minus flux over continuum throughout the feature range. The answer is 3.9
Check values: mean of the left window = 7.09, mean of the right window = 7.81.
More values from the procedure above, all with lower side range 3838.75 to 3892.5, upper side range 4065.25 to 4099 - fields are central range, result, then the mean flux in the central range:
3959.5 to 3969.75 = 2.7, 5.33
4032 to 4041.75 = -1.6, 8.85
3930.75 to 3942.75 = 0.9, 6.61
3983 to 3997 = -1.6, 8.27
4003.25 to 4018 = -3.1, 9.09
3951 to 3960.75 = 0.1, 7.19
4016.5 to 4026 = -1.7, 8.91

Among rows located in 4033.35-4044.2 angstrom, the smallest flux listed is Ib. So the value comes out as 7.158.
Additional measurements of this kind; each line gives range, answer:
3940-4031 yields 3.804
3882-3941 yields 3.803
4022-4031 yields 7.433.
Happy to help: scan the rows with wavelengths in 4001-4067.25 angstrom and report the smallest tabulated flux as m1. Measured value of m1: 7.158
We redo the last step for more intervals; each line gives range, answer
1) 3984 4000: 7.102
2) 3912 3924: 6.993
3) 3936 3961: 5.146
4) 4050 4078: 7.31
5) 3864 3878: 6.829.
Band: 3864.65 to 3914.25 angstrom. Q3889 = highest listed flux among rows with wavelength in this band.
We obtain 9.677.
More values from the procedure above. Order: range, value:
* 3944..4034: 10.71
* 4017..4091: 10.02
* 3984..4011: 10.11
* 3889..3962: 9.563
